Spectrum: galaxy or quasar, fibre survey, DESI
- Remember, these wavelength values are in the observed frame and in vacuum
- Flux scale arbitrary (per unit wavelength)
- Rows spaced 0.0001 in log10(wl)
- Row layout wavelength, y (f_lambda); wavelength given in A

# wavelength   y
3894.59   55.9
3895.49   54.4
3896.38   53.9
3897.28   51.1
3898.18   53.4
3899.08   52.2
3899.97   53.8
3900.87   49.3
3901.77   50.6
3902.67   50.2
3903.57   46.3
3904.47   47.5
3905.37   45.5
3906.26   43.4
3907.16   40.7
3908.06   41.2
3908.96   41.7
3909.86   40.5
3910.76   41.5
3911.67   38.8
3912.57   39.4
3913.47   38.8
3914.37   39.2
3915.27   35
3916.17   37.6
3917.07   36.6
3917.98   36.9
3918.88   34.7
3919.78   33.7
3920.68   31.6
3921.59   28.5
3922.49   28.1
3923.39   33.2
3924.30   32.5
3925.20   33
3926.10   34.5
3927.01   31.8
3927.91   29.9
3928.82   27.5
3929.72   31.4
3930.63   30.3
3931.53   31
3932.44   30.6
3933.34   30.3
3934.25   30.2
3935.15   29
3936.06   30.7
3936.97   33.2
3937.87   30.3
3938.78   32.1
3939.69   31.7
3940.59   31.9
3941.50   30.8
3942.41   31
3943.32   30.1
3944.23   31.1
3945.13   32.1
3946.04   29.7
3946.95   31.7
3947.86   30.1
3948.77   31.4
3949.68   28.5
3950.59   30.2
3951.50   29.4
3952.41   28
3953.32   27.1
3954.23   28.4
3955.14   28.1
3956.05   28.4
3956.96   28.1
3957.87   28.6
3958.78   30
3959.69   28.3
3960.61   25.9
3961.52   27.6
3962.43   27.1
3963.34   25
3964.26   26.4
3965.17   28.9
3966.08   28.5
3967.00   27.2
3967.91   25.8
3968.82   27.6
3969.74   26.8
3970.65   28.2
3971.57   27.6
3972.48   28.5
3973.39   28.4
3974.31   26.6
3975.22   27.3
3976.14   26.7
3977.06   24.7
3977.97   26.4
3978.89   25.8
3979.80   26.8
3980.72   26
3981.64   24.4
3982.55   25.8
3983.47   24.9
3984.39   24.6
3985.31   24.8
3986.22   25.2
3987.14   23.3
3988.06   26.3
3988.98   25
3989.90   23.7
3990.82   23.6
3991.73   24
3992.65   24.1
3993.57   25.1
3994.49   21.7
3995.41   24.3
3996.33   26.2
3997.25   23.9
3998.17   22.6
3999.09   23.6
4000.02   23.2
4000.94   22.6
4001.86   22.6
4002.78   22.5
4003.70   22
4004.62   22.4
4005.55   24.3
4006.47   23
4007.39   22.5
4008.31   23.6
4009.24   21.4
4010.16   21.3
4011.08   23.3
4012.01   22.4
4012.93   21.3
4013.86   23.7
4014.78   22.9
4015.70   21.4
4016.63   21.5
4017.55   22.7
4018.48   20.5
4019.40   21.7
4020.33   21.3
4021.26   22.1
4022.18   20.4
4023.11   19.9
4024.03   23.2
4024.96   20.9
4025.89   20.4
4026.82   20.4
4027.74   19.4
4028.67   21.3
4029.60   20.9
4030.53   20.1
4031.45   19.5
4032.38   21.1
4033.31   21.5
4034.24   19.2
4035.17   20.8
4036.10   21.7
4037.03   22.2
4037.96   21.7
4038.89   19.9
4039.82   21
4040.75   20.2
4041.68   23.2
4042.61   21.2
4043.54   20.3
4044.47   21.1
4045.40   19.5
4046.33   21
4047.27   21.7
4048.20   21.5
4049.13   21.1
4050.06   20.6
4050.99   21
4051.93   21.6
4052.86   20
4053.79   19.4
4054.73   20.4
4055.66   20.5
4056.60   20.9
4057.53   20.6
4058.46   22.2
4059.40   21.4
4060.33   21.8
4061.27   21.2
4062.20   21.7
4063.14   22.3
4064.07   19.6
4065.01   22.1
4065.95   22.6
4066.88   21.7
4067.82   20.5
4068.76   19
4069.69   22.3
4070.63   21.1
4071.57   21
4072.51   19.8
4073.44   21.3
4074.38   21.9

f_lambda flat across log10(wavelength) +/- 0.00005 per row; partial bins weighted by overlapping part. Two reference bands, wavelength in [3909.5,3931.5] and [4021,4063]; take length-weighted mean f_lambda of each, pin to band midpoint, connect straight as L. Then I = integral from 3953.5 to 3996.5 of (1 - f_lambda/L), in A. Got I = 3.0 A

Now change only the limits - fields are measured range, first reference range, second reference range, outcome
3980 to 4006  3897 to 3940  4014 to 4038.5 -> 2.10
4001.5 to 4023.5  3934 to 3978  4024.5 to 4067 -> 1.62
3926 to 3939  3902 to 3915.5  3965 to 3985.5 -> 2.09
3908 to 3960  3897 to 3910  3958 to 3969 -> 6.71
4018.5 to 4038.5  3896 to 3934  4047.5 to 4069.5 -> 3.10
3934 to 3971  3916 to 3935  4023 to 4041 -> 0.00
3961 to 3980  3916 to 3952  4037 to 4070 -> 0.81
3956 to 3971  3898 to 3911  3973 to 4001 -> 1.69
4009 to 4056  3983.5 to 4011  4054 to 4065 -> 2.27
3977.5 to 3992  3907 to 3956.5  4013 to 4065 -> 1.00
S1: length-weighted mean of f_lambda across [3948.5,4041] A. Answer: 24.3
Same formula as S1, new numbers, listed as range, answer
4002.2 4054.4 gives 21.4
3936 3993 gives 27.8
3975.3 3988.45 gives 25.4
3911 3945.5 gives 32.7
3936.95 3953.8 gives 30.5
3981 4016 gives 23.5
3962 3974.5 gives 27.3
